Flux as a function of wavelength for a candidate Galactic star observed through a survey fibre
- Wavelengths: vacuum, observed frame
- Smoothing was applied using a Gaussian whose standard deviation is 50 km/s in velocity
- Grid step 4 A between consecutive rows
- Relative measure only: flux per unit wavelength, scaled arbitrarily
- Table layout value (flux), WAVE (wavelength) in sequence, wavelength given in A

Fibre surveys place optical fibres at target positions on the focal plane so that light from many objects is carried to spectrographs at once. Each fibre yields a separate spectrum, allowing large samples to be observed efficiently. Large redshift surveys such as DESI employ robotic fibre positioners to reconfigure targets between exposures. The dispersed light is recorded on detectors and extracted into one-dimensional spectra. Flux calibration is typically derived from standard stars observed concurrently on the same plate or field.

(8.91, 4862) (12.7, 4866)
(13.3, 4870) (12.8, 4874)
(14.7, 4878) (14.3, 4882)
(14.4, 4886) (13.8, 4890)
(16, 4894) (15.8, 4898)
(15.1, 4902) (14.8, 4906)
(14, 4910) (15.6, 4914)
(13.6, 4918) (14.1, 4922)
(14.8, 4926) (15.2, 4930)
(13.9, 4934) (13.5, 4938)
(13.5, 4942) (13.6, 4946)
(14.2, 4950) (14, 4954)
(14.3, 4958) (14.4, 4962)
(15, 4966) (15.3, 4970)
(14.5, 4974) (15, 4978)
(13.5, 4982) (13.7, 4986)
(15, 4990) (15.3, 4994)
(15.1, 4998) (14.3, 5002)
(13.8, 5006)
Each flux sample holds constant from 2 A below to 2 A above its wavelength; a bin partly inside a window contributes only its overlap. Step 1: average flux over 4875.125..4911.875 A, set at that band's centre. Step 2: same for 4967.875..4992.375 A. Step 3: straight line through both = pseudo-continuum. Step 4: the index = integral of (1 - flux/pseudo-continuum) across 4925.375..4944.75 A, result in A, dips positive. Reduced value 0.7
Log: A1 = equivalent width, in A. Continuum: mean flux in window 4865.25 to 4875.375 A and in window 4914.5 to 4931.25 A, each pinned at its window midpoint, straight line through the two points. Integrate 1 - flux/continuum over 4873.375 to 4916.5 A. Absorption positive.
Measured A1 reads -3.2 A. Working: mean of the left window 13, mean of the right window 14.5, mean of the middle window 14.7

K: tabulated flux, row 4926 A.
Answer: 14.8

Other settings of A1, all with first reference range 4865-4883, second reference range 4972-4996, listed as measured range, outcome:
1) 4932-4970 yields 0.3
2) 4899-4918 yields -1.3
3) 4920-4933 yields -0.6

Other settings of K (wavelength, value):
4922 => 14.1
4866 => 12.7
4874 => 12.8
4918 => 13.6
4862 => 8.91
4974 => 14.5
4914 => 15.6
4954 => 14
